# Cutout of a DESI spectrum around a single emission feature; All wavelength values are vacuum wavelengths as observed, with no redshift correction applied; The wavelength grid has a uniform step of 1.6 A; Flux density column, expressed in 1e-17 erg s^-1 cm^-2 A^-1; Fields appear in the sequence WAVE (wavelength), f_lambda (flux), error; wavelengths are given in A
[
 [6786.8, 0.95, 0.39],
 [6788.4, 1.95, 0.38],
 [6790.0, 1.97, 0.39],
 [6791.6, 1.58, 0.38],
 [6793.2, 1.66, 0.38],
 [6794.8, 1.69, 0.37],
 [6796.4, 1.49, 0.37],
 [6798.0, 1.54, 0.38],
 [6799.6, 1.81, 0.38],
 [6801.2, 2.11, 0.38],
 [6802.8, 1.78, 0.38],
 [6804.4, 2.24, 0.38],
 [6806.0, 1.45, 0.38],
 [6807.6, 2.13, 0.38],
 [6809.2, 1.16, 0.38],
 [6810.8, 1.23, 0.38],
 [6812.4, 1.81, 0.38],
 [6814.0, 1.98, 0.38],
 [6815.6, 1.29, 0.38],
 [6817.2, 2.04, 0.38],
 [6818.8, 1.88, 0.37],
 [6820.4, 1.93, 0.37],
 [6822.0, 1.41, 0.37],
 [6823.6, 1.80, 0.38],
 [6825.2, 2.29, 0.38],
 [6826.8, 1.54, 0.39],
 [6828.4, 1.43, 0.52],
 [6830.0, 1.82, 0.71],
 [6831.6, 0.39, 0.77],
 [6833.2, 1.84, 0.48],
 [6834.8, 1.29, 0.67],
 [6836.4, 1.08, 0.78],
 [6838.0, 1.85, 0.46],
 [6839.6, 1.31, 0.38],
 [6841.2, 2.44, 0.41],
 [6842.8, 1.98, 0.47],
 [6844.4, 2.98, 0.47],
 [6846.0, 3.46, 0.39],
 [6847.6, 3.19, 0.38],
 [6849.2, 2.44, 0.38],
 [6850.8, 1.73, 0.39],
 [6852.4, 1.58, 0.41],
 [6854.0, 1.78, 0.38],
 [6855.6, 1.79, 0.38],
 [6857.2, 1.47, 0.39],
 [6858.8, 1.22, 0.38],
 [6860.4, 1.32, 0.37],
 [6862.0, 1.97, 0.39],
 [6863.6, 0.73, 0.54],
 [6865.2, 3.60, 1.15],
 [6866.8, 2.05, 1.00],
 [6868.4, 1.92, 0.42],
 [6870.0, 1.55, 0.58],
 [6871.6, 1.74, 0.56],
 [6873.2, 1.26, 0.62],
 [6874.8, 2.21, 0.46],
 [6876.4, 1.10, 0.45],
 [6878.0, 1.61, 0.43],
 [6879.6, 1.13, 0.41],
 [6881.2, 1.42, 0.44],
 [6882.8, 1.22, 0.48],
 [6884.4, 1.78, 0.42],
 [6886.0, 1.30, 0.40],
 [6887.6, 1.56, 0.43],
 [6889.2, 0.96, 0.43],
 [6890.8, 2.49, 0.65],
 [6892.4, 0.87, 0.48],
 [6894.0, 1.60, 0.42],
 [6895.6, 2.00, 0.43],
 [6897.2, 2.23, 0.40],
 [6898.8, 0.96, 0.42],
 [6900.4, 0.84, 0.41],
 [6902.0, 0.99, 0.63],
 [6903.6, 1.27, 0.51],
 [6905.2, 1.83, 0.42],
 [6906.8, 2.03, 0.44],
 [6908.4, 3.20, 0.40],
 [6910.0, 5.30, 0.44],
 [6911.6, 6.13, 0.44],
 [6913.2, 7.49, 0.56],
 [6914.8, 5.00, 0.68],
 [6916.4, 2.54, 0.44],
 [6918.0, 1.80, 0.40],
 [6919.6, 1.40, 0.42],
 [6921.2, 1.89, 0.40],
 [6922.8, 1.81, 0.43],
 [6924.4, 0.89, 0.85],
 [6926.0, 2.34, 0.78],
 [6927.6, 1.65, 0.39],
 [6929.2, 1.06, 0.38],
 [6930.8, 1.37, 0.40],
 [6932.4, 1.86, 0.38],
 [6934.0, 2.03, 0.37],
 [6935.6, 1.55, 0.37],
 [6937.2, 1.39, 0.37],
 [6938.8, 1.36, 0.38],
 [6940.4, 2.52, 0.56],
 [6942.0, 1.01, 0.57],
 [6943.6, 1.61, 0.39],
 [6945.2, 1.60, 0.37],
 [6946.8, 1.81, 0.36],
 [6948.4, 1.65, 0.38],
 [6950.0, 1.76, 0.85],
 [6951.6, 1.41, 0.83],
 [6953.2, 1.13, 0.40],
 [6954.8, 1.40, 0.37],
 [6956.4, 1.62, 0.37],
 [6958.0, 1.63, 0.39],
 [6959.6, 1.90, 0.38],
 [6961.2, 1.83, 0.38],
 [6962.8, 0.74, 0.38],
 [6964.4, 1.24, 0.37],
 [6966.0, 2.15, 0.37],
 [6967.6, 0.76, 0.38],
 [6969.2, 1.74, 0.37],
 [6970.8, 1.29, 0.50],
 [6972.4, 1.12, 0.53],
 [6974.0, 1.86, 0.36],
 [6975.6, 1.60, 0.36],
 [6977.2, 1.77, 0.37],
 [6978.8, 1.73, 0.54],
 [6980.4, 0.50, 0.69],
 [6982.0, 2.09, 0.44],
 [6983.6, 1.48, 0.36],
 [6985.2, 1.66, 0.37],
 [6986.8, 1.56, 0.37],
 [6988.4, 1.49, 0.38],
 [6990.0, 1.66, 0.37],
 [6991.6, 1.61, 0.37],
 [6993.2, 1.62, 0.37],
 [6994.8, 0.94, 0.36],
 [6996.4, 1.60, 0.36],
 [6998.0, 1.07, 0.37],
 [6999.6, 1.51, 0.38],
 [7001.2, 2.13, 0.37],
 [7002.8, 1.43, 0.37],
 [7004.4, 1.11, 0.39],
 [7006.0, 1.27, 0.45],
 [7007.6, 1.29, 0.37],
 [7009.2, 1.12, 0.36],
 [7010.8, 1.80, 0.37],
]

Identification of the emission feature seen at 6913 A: [O III] 5007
